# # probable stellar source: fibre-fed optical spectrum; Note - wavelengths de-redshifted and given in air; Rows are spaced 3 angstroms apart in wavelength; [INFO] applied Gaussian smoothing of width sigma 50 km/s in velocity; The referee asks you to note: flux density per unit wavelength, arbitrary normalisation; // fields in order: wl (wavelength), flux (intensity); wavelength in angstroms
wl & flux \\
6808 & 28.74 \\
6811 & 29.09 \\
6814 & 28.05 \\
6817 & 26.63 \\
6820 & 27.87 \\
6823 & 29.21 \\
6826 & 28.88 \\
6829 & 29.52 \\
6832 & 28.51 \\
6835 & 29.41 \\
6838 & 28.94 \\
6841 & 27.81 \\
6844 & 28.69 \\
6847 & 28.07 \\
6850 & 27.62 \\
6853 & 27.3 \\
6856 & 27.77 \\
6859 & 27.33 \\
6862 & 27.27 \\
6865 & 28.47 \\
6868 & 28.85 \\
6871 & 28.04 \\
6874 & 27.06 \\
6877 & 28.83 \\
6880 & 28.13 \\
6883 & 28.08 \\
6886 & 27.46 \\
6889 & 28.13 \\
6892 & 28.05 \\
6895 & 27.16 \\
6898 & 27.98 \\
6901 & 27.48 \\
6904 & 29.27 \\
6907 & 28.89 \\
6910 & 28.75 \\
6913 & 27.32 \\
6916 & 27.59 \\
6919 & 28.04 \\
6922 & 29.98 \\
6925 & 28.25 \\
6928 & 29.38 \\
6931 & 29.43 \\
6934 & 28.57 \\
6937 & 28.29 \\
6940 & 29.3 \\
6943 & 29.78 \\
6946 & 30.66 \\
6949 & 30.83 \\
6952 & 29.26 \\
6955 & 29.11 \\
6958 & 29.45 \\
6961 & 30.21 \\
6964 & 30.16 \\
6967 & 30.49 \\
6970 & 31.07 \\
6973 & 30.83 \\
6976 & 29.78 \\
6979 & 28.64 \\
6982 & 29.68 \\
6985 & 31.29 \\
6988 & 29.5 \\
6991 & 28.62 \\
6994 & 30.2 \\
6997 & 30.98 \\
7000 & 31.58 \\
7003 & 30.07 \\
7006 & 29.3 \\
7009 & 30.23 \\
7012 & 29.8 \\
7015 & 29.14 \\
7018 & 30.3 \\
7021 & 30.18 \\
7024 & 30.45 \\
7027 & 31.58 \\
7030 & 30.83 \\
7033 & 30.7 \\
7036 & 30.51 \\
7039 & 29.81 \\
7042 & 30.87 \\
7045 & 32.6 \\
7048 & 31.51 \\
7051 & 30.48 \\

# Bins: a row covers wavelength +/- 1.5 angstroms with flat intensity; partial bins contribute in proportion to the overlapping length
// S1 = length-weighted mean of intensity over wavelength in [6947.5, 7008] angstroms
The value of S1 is 30.1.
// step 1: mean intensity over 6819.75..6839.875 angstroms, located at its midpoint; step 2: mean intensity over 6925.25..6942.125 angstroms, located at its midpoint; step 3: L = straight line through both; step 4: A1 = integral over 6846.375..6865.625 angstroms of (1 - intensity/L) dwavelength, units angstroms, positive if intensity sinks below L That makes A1 0.9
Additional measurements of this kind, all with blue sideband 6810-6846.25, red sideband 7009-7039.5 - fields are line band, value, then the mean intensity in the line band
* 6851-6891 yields 1.42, 27.9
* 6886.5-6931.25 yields 1.45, 28.3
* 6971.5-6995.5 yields 0.12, 29.8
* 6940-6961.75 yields -0.13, 29.8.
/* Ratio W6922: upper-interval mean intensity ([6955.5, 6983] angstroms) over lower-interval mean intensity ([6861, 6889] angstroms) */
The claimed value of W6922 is 1.07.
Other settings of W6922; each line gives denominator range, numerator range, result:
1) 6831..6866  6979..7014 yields 1.07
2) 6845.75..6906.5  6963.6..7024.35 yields 1.08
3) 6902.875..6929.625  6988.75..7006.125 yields 1.05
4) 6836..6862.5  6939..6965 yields 1.07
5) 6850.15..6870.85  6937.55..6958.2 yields 1.07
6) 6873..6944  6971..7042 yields 1.06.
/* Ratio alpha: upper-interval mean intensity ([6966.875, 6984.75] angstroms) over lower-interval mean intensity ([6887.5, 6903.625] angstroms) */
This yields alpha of 1.1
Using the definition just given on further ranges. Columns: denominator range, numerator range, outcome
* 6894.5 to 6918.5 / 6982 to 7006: 1.08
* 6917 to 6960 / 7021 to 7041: 1.04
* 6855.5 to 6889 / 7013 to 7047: 1.10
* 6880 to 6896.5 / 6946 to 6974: 1.08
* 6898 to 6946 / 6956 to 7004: 1.05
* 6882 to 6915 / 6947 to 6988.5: 1.07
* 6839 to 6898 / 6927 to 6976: 1.07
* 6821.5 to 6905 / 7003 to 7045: 1.08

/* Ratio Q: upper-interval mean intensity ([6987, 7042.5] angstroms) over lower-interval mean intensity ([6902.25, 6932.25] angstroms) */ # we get 1.1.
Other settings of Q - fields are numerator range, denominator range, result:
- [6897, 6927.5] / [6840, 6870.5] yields 1.02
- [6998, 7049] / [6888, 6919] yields 1.09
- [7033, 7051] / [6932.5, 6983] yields 1.04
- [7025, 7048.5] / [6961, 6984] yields 1.03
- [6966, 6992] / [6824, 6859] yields 1.06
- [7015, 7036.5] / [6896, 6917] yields 1.08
